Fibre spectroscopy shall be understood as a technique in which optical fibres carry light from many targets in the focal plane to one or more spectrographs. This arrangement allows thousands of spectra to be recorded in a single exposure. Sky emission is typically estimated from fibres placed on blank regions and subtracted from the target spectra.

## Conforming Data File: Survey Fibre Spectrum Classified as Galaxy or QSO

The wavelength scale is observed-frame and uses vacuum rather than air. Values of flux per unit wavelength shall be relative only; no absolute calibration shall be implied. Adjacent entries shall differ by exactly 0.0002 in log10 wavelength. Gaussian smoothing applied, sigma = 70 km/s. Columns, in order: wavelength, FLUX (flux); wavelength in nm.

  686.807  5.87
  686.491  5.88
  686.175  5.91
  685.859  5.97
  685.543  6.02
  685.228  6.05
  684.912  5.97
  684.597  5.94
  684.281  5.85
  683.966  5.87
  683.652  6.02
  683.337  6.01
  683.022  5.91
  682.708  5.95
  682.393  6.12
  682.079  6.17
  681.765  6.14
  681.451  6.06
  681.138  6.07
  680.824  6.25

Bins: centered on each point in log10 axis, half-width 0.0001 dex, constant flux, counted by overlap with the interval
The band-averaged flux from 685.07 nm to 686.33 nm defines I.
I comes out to 5.99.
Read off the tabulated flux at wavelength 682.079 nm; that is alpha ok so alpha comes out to 6.17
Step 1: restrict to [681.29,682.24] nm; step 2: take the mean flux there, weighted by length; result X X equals 6.13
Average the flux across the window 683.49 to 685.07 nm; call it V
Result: 5.93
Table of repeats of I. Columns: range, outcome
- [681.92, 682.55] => 6.15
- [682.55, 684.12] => 5.95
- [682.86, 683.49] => 5.96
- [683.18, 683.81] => 6.02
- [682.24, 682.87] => 6.03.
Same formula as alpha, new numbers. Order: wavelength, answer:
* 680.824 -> 6.25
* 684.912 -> 5.97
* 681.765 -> 6.14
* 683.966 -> 5.87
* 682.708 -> 5.95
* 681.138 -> 6.07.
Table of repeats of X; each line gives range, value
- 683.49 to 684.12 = 5.95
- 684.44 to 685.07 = 5.96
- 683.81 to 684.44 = 5.85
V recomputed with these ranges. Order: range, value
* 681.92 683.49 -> 6.03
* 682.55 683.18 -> 5.92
